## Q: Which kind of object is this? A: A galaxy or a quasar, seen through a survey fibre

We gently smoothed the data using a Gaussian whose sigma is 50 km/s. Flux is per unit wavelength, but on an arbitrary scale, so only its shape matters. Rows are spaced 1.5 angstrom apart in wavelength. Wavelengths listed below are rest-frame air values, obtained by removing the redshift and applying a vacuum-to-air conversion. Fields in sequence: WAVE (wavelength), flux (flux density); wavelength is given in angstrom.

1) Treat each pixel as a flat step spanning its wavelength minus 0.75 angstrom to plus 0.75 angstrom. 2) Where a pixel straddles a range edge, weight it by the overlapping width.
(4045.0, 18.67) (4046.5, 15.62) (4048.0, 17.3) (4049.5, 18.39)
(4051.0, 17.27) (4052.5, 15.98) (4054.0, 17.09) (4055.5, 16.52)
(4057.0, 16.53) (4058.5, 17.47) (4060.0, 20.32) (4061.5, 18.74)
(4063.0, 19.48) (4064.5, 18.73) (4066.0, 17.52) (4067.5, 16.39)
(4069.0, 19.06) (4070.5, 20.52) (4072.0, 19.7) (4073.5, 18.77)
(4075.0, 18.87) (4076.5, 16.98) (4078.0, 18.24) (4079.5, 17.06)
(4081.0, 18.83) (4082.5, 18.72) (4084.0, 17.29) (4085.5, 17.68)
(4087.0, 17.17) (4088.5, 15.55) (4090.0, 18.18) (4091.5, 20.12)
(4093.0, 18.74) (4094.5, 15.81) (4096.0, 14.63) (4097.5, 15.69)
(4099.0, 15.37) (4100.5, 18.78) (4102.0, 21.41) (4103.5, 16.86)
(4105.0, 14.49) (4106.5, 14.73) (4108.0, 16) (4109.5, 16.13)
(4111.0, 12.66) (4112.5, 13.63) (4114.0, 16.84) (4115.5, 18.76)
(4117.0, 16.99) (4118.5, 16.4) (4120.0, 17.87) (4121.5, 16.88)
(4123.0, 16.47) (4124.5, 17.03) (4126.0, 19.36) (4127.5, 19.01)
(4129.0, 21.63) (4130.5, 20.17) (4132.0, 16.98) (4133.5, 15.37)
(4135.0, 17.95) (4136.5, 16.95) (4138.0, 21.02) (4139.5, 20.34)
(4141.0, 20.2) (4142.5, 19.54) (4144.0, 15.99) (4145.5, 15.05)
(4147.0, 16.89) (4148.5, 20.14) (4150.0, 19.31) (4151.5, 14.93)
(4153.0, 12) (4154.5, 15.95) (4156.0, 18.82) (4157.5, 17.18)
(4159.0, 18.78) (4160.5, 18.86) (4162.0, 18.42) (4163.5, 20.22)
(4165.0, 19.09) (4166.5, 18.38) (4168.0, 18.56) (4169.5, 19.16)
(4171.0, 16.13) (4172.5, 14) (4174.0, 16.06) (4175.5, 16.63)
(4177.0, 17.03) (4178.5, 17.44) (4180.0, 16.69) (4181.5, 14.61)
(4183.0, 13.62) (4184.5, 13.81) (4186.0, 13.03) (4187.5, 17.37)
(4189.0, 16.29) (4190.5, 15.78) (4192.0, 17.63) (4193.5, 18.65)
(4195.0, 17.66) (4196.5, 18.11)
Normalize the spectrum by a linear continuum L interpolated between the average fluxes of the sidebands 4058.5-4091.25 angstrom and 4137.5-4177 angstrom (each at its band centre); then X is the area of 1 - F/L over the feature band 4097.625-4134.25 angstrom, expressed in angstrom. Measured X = 1.9 angstrom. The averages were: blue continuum 18.3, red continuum 17.7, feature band 17.1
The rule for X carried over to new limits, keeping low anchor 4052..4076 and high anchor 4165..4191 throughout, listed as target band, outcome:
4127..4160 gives -2.1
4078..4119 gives 1.8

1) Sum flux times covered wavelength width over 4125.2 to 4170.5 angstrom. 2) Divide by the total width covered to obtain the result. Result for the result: 18.2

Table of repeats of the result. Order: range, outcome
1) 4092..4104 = 17.2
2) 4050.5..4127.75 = 17.4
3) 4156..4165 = 18.7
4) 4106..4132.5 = 17.1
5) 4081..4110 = 17.1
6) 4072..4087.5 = 18.1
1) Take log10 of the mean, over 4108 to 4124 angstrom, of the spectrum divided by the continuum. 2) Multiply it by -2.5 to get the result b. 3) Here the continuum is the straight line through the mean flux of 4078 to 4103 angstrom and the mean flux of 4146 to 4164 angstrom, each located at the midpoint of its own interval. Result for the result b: 0.08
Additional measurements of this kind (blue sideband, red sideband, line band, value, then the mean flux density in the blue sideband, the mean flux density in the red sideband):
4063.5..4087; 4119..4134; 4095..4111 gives 0.12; 18.3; 18.1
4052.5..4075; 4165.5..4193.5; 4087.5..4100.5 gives 0.06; 18.3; 16.3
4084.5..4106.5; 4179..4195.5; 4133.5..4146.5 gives -0.10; 17.1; 15.9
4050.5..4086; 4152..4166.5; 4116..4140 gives -0.02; 18.1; 17.7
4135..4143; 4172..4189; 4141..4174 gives 0.01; 19.5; 15.5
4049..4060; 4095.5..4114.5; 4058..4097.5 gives -0.09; 17.2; 15.9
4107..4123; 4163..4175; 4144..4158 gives 0.03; 16.2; 17.6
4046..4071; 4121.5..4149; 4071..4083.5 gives -0.03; 17.8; 18.3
